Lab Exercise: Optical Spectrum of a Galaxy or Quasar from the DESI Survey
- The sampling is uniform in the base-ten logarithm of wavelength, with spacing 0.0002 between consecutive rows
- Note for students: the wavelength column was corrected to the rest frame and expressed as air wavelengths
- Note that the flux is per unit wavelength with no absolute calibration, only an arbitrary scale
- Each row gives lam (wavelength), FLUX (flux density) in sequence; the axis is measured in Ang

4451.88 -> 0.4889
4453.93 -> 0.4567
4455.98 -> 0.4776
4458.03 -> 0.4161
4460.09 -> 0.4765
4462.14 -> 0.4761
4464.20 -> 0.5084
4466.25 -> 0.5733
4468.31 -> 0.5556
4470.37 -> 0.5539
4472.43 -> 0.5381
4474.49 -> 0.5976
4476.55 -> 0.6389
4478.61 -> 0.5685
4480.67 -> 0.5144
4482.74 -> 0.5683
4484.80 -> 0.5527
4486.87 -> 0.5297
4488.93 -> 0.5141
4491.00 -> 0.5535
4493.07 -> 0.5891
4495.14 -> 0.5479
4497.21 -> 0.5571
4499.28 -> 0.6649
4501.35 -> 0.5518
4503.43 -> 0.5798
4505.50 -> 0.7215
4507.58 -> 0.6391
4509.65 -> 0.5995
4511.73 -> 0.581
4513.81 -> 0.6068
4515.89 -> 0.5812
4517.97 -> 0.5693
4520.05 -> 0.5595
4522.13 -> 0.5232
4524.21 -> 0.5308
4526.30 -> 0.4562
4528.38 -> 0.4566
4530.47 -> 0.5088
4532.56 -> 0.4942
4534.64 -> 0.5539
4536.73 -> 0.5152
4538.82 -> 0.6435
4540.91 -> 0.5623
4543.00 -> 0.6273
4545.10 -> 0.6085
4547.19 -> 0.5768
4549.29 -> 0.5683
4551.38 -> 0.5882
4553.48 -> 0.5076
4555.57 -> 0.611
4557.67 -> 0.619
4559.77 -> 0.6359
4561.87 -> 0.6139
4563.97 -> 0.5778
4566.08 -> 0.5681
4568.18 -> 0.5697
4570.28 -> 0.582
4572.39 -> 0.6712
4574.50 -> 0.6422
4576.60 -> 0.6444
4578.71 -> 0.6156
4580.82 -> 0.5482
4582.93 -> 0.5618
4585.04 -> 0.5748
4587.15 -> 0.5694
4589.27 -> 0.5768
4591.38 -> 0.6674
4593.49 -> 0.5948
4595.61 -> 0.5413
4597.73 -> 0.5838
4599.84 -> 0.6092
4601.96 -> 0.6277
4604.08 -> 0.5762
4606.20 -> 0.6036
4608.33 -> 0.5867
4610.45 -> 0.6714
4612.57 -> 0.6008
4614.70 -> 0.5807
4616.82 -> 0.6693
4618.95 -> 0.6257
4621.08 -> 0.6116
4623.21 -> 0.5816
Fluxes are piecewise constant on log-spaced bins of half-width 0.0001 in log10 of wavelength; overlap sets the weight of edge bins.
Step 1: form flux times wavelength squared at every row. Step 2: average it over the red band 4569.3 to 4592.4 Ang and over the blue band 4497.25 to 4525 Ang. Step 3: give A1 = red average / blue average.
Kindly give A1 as 1.05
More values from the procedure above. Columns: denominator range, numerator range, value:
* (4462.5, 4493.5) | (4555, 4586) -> 1.13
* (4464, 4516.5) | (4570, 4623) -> 1.10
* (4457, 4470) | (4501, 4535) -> 1.14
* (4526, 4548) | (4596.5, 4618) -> 1.15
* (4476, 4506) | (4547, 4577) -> 1.08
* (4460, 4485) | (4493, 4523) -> 1.09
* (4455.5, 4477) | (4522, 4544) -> 1.04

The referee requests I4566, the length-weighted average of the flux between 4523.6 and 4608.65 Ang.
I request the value 0.58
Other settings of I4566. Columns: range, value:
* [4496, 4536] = 0.564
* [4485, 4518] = 0.586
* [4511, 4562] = 0.563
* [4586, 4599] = 0.589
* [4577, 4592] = 0.588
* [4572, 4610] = 0.6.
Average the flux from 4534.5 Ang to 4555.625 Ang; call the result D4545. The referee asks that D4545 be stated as 0.578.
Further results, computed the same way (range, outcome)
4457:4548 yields 0.558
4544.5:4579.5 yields 0.6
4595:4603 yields 0.593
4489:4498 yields 0.557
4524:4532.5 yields 0.484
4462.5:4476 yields 0.554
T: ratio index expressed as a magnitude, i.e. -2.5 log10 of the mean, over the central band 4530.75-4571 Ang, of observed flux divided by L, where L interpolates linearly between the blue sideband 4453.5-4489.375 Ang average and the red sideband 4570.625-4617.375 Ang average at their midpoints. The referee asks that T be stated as 0.00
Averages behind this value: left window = 0.53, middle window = 0.579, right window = 0.604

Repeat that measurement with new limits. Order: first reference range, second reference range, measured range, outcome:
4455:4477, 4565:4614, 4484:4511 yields -0.078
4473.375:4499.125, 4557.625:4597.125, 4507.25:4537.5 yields 0.067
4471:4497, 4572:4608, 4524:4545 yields 0.078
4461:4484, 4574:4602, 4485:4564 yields 0.002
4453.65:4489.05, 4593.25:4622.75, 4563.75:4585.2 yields -0.019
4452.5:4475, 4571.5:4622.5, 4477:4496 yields -0.052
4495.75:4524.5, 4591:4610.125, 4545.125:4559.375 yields 0.021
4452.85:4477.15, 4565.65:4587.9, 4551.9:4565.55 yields -0.016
